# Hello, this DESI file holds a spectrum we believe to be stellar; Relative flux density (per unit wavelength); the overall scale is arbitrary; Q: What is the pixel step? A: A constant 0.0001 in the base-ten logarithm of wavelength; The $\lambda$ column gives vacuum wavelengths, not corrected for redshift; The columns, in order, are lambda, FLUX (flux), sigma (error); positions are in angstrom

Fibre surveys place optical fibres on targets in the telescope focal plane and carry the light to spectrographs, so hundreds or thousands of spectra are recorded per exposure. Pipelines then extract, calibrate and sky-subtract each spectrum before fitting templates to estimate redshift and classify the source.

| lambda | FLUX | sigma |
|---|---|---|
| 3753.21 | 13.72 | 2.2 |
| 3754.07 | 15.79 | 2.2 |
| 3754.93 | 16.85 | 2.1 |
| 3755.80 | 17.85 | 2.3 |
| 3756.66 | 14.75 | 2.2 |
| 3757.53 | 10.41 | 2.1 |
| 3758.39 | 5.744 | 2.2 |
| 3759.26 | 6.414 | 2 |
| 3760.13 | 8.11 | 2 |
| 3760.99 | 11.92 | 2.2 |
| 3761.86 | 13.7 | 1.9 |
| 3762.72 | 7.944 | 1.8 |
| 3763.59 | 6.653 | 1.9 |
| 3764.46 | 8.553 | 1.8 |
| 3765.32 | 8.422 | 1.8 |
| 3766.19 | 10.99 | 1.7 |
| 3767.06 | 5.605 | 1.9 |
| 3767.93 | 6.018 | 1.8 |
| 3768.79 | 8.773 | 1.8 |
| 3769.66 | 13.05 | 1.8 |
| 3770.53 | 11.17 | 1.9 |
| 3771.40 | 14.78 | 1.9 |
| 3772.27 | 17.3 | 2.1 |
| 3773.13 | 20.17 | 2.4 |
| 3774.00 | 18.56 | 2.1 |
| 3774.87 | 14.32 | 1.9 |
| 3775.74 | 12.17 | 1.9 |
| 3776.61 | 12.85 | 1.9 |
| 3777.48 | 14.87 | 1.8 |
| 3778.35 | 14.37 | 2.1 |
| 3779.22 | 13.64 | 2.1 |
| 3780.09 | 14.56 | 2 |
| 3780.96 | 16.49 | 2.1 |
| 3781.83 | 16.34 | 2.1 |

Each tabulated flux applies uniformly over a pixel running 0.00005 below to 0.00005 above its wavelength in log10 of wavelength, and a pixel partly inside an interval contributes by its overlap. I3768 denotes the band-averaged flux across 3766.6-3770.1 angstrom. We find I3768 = 8.38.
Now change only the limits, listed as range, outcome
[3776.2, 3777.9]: 13.9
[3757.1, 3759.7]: 7.51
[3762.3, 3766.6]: 8.5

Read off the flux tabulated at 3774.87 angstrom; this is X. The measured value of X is 14.32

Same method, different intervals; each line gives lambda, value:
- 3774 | 18.56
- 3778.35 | 14.37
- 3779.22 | 13.64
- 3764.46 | 8.553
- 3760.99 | 11.92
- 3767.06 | 5.605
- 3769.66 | 13.05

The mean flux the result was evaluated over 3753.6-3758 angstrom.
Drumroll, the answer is 15.1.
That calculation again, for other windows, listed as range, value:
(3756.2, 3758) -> 12.5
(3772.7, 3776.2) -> 16.3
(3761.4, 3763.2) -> 10.7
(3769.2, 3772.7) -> 14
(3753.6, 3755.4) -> 16.3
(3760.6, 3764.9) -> 9.73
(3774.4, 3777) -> 13.2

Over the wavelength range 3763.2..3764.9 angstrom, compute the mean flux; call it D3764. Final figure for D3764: 7.65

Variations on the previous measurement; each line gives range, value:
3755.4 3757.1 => 16.3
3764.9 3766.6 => 9.68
